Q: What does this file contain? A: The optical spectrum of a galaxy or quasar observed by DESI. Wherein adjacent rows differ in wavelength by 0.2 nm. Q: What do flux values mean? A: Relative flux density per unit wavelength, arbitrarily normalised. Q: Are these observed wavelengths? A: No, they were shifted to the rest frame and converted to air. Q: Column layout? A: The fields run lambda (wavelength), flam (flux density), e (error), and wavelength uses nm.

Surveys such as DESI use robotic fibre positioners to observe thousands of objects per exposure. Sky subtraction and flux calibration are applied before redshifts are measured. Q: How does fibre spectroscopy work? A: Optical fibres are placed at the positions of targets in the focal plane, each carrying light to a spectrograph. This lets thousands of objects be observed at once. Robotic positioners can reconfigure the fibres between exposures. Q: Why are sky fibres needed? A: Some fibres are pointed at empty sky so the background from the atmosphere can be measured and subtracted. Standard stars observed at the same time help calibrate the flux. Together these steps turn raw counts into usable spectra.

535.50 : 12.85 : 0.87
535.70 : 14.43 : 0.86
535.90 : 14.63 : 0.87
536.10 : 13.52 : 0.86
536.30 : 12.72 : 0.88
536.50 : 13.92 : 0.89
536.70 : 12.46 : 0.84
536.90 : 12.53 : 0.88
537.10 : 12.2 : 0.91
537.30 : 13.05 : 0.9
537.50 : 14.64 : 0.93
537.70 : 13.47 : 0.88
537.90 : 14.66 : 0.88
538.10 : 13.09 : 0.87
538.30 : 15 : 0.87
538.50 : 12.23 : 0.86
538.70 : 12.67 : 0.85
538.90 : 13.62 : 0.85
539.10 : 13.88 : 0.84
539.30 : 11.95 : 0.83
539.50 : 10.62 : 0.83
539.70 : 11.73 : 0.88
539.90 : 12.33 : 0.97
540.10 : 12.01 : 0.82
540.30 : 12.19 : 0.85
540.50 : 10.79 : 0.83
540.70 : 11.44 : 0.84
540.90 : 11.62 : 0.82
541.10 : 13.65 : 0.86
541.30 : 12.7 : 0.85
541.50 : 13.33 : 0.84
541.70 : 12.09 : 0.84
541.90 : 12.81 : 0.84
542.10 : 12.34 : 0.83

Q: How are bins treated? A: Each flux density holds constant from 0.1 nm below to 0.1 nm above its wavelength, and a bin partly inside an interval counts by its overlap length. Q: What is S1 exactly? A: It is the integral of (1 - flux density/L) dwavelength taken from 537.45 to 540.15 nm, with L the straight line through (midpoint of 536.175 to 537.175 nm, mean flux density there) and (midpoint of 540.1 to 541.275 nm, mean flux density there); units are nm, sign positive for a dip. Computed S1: -0.13 nm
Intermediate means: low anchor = 12.8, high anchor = 12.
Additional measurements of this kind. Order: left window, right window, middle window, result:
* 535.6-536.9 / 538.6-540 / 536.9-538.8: -0.07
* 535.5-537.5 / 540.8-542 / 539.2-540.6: 0.13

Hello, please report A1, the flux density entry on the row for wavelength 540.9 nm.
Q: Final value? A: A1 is 11.62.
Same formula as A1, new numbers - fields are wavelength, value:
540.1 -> 12.01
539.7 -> 11.73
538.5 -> 12.23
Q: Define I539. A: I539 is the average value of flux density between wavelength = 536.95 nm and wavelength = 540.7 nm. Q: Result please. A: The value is 12.7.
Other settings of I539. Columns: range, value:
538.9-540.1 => 12.2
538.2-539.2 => 13.5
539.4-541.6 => 12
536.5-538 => 13.3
